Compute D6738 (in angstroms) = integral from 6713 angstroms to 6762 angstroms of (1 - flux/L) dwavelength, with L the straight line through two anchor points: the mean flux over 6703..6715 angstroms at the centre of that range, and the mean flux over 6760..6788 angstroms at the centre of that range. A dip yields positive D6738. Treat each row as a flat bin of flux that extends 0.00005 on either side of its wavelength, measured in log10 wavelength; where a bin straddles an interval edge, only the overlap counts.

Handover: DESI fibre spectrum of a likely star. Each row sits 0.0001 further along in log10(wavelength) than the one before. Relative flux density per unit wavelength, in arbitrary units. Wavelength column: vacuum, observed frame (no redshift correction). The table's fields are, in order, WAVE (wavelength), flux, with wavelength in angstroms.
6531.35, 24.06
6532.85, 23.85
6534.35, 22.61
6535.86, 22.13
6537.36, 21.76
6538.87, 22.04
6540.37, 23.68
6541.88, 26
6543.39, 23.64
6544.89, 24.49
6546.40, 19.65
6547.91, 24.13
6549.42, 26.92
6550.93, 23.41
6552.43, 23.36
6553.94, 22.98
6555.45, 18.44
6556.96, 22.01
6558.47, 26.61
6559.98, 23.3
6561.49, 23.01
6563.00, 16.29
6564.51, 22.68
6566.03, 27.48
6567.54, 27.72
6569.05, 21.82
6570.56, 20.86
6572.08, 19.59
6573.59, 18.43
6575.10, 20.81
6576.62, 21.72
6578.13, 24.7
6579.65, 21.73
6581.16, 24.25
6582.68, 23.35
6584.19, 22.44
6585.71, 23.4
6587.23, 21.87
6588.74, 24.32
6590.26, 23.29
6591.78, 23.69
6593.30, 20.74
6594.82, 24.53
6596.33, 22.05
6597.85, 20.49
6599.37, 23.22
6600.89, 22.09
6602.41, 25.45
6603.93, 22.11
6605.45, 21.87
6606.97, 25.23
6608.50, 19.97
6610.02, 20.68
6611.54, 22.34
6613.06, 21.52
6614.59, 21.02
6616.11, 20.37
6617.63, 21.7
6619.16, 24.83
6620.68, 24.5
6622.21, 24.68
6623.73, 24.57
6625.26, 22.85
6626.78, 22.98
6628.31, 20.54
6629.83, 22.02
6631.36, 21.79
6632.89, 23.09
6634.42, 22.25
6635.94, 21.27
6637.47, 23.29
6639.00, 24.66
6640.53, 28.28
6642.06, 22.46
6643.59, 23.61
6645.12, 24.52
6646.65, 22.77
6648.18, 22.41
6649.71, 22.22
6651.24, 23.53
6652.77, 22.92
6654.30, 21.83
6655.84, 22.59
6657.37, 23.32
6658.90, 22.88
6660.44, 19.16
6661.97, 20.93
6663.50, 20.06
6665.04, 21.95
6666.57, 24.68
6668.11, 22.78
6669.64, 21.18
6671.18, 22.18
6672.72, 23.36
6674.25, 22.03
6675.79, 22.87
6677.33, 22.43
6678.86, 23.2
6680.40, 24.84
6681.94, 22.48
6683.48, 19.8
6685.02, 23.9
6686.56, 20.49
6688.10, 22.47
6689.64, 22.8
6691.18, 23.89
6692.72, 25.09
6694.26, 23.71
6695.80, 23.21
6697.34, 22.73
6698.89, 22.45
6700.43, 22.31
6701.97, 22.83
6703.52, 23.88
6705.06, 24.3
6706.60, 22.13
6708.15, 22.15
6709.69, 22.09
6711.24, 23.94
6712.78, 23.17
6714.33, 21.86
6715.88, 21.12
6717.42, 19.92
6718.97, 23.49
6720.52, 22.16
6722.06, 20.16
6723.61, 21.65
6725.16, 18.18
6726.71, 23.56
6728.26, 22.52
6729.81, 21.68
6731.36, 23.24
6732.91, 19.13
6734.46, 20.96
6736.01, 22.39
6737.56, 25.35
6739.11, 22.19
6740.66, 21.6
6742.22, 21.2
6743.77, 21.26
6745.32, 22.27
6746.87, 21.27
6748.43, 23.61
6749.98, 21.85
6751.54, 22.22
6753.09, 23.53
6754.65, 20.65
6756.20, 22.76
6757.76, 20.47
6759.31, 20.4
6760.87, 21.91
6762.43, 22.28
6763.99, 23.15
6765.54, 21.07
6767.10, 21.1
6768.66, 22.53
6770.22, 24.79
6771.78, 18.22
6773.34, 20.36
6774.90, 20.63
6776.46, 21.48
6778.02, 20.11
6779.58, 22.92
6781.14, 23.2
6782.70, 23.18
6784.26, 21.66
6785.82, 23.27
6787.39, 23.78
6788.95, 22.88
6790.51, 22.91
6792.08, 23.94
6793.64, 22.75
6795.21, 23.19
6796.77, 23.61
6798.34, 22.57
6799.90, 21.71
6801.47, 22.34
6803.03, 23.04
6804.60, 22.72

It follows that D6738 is 1.6 angstroms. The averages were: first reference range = 22.9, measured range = 21.8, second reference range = 22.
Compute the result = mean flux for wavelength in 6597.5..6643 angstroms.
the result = 22.8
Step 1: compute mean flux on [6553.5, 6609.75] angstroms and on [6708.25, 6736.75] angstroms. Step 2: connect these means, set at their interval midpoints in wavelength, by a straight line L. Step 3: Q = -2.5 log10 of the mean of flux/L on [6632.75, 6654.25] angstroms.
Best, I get -0.06 mag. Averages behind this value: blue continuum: 22.5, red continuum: 21.7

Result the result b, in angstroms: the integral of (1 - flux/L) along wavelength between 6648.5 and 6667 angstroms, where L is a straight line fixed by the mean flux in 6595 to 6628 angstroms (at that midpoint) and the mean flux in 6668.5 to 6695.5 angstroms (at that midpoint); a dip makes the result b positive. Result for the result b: 0.47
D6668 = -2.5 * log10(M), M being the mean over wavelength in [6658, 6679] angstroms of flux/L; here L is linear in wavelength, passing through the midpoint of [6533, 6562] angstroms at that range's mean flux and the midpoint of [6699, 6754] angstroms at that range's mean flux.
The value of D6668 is 0.02 mag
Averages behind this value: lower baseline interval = 23.2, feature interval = 22.1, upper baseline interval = 22.1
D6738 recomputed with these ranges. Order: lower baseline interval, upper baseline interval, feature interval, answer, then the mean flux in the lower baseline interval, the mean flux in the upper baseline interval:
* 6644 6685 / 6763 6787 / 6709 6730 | 0.3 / 22.5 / 21.9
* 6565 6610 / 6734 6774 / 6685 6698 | -0.5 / 22.7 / 21.9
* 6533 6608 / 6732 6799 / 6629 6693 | -0.6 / 22.8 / 22.1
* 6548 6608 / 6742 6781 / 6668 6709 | -1.2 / 22.8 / 21.7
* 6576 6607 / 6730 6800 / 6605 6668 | 0.2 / 22.9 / 22.1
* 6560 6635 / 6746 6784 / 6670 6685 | -0.3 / 22.5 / 21.8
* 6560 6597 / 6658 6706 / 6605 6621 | 0.3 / 22.6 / 22.6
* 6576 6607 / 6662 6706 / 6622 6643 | -0.3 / 22.9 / 22.8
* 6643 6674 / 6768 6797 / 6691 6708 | -0.6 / 22.4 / 22.4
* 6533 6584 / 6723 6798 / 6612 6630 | -0.1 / 22.8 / 22.1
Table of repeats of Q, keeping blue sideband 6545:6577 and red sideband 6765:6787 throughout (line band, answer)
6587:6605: -0.02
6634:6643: -0.07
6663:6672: 0.00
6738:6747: 0.00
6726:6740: -0.02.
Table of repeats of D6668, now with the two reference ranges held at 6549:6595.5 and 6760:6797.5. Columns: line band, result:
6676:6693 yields -0.01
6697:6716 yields -0.01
